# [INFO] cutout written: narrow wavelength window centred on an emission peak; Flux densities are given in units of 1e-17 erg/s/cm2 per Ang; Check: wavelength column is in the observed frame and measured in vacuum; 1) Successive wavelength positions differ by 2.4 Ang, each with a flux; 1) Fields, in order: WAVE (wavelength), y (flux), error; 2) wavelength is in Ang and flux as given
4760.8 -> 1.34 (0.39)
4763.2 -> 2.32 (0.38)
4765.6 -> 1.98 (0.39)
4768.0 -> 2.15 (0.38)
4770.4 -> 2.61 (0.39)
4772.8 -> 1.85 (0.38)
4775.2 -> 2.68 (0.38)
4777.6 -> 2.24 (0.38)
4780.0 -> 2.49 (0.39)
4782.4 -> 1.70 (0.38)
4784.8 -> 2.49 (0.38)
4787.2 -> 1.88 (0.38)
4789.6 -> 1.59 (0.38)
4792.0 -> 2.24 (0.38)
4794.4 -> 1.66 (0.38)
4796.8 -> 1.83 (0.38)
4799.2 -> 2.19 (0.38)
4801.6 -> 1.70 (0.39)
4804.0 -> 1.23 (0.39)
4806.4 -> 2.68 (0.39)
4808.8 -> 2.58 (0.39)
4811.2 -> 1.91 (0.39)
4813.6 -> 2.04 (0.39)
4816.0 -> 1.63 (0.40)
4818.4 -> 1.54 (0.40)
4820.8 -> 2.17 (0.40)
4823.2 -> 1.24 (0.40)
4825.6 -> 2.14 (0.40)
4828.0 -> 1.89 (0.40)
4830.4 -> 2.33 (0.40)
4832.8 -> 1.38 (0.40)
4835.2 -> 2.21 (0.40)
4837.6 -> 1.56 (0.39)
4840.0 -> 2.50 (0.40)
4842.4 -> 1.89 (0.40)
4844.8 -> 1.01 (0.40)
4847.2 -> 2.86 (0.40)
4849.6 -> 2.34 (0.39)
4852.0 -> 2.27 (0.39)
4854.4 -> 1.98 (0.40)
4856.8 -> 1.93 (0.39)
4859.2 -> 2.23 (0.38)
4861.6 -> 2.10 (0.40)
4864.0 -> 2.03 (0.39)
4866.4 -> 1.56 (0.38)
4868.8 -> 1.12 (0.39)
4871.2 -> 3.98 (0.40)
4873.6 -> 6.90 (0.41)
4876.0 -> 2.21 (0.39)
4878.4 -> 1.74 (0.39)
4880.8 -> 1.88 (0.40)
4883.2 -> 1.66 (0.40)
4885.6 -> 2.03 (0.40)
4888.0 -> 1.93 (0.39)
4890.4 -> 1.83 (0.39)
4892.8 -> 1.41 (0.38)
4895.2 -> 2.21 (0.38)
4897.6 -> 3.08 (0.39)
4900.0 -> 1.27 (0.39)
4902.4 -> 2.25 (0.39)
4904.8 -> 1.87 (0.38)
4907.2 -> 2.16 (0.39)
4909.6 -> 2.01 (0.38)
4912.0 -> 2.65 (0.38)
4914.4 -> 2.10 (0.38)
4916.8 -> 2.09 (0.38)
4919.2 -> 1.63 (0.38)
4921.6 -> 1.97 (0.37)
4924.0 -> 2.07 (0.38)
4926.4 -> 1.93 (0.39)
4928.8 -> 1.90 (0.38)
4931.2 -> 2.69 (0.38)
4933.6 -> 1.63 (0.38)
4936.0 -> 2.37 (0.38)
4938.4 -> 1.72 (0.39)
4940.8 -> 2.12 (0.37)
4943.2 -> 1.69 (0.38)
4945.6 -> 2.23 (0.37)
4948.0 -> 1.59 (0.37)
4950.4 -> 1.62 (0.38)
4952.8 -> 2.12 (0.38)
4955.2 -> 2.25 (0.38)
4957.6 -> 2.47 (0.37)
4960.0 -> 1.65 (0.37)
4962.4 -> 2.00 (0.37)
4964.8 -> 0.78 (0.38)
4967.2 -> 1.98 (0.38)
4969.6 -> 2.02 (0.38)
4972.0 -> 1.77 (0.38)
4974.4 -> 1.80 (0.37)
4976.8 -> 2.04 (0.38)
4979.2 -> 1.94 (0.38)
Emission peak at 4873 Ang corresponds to H-gamma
